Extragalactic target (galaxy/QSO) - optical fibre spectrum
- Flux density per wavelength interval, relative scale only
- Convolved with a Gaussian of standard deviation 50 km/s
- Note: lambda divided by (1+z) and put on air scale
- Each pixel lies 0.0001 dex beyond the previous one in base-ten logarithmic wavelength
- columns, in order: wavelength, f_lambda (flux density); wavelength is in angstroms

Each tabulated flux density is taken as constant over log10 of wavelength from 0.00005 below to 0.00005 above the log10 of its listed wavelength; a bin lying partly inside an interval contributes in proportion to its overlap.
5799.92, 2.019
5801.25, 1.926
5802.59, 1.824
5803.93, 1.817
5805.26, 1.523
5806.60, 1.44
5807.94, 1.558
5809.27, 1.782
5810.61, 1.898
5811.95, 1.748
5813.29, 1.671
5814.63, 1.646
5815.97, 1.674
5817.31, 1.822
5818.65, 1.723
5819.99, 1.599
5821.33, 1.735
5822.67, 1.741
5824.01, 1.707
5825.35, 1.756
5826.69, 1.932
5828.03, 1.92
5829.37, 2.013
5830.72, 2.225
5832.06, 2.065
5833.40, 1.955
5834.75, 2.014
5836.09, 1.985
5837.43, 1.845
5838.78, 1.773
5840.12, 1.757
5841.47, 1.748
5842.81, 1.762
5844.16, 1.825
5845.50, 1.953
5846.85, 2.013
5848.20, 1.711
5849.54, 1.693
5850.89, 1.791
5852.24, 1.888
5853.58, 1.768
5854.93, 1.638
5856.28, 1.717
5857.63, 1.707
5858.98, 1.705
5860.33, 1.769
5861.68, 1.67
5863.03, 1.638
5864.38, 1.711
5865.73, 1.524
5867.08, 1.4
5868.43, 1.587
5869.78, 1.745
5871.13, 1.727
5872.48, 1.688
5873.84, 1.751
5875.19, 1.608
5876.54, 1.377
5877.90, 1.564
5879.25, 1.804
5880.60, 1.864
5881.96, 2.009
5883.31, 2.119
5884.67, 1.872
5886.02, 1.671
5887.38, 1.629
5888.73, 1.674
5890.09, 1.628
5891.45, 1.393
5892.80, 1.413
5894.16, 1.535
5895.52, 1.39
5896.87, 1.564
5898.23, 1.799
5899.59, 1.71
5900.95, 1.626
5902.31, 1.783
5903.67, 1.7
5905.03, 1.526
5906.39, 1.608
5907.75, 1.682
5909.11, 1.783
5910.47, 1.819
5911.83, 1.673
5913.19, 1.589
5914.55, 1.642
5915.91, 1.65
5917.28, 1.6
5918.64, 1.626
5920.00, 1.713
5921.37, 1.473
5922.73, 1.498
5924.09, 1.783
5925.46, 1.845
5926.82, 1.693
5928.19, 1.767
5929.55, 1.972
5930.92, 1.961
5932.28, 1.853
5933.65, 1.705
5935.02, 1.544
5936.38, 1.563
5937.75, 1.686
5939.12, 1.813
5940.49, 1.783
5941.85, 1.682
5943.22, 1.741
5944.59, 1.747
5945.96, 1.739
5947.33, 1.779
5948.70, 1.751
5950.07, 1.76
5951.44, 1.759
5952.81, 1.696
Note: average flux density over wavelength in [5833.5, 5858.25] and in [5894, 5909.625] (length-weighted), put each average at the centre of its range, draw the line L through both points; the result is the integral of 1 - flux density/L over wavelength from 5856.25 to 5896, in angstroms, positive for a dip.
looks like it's 1.3 angstroms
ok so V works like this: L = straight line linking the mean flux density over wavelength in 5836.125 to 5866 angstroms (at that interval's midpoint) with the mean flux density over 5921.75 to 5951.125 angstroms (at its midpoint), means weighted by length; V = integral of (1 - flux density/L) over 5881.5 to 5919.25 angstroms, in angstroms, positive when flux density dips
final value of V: 1.8 angstroms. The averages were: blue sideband 1.76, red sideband 1.74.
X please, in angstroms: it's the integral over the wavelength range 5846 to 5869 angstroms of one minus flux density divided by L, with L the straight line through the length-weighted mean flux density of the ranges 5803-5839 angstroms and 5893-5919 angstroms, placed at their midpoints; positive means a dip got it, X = 0.4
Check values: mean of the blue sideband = 1.8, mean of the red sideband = 1.64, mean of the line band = 1.7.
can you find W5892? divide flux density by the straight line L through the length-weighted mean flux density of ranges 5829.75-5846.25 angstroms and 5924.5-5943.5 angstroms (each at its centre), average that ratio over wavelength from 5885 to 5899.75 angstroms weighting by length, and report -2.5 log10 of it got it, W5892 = 0.15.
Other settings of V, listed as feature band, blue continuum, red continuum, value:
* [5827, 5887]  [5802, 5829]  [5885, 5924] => -3.70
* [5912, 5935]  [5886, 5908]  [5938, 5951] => -0.24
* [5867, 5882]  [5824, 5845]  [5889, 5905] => 0.25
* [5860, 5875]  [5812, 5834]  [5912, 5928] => 0.79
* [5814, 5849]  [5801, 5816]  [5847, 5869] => -2.98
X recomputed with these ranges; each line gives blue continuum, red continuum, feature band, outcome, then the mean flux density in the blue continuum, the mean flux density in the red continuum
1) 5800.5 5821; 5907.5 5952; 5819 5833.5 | -1.3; 1.71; 1.72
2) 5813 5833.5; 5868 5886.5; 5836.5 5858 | 0.0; 1.82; 1.74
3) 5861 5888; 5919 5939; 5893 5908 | 0.8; 1.7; 1.72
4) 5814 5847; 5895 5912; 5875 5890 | -0.2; 1.85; 1.67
